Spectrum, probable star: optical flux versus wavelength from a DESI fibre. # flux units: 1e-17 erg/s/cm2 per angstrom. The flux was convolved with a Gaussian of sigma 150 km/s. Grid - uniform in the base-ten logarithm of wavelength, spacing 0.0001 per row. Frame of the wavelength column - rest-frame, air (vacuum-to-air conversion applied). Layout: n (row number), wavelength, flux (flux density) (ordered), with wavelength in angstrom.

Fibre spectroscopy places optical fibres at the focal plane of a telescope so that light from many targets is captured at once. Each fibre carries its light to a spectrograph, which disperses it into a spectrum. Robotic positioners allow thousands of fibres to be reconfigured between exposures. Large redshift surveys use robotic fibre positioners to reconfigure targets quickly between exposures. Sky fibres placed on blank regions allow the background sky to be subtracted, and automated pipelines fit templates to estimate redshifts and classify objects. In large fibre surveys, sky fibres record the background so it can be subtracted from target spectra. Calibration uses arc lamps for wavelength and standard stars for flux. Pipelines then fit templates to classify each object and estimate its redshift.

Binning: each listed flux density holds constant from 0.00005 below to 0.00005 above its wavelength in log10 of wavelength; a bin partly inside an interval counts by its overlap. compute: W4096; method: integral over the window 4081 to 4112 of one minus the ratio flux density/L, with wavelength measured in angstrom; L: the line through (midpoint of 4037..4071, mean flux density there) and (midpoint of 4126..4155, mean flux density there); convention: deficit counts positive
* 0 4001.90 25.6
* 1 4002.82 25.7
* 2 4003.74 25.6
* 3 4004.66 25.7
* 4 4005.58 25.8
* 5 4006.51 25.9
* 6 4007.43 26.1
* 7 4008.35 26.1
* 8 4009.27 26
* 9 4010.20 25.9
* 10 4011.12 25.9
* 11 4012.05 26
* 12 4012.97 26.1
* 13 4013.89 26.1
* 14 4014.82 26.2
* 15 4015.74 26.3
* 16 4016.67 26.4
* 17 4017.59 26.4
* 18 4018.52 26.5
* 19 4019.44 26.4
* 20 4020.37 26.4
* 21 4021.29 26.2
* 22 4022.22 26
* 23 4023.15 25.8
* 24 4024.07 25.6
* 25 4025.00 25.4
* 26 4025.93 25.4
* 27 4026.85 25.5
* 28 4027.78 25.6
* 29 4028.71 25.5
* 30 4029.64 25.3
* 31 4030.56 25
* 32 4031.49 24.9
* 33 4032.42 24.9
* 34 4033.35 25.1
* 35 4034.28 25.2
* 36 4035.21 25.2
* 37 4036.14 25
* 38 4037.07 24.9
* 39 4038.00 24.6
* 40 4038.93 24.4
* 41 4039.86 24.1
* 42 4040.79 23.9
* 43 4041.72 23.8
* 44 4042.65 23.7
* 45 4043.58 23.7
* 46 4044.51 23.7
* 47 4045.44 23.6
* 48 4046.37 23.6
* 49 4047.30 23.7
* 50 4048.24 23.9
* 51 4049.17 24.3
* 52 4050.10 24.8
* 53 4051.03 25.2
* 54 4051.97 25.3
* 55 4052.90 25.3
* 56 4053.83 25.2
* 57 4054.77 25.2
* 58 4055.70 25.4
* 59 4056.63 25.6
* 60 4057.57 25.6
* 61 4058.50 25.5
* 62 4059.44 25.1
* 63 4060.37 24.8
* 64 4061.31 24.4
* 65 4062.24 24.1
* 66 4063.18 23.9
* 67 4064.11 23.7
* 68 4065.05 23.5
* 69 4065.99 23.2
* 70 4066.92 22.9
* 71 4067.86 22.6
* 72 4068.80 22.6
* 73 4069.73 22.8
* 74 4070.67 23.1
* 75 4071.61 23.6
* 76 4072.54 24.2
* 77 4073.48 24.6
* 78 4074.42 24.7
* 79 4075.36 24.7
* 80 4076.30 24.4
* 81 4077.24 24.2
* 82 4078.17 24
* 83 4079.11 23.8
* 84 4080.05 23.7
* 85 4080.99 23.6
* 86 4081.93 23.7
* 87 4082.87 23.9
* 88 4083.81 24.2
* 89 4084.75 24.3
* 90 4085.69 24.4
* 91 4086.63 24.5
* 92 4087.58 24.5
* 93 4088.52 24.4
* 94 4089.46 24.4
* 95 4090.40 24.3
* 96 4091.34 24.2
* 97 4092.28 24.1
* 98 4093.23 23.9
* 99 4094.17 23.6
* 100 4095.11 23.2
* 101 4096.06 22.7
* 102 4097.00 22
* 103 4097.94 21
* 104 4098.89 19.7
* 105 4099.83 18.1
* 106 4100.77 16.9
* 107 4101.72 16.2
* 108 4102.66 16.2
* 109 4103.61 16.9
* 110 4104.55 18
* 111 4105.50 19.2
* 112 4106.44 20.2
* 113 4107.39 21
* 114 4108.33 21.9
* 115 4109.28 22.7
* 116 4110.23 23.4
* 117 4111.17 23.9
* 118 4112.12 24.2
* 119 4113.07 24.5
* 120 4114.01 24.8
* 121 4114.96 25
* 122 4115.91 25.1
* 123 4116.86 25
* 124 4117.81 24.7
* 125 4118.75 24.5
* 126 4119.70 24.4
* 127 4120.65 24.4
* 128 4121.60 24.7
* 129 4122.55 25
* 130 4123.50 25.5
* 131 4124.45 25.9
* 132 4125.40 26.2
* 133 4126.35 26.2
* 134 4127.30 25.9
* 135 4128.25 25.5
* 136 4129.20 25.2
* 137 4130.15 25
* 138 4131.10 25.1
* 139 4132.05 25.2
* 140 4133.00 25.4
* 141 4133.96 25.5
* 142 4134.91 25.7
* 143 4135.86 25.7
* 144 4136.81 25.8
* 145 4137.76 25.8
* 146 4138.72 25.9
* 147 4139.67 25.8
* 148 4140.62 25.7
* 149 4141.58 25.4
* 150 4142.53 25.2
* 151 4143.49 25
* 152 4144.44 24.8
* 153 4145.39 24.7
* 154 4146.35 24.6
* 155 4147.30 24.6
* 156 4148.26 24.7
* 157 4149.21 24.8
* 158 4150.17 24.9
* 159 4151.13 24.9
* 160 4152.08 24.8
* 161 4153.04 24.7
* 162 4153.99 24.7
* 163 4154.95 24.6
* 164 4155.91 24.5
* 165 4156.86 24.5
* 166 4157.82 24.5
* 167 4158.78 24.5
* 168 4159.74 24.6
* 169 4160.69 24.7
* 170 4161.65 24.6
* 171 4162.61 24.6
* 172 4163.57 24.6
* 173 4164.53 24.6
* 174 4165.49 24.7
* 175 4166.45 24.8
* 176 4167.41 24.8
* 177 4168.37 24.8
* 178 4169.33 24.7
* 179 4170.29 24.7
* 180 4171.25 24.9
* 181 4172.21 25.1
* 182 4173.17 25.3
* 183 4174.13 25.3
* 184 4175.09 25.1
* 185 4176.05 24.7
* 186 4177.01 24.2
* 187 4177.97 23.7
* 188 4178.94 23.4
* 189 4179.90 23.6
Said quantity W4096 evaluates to 3.4 angstrom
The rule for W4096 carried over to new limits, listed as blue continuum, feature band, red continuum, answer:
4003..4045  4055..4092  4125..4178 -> 1.66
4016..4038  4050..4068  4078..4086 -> 0.02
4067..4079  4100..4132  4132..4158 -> 1.90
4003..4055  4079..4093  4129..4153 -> 0.60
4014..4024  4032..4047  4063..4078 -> 0.53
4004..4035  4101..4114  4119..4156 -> 2.37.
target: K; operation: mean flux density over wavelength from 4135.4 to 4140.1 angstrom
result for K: 25.8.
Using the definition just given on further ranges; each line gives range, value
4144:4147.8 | 24.7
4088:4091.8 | 24.4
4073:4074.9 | 24.6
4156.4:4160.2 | 24.5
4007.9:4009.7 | 26.1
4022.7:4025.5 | 25.6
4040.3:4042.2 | 23.9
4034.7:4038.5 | 24.9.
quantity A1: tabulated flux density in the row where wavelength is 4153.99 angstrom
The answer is 24.7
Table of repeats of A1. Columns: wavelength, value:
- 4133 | 25.4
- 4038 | 24.6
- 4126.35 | 26.2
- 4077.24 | 24.2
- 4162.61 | 24.6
